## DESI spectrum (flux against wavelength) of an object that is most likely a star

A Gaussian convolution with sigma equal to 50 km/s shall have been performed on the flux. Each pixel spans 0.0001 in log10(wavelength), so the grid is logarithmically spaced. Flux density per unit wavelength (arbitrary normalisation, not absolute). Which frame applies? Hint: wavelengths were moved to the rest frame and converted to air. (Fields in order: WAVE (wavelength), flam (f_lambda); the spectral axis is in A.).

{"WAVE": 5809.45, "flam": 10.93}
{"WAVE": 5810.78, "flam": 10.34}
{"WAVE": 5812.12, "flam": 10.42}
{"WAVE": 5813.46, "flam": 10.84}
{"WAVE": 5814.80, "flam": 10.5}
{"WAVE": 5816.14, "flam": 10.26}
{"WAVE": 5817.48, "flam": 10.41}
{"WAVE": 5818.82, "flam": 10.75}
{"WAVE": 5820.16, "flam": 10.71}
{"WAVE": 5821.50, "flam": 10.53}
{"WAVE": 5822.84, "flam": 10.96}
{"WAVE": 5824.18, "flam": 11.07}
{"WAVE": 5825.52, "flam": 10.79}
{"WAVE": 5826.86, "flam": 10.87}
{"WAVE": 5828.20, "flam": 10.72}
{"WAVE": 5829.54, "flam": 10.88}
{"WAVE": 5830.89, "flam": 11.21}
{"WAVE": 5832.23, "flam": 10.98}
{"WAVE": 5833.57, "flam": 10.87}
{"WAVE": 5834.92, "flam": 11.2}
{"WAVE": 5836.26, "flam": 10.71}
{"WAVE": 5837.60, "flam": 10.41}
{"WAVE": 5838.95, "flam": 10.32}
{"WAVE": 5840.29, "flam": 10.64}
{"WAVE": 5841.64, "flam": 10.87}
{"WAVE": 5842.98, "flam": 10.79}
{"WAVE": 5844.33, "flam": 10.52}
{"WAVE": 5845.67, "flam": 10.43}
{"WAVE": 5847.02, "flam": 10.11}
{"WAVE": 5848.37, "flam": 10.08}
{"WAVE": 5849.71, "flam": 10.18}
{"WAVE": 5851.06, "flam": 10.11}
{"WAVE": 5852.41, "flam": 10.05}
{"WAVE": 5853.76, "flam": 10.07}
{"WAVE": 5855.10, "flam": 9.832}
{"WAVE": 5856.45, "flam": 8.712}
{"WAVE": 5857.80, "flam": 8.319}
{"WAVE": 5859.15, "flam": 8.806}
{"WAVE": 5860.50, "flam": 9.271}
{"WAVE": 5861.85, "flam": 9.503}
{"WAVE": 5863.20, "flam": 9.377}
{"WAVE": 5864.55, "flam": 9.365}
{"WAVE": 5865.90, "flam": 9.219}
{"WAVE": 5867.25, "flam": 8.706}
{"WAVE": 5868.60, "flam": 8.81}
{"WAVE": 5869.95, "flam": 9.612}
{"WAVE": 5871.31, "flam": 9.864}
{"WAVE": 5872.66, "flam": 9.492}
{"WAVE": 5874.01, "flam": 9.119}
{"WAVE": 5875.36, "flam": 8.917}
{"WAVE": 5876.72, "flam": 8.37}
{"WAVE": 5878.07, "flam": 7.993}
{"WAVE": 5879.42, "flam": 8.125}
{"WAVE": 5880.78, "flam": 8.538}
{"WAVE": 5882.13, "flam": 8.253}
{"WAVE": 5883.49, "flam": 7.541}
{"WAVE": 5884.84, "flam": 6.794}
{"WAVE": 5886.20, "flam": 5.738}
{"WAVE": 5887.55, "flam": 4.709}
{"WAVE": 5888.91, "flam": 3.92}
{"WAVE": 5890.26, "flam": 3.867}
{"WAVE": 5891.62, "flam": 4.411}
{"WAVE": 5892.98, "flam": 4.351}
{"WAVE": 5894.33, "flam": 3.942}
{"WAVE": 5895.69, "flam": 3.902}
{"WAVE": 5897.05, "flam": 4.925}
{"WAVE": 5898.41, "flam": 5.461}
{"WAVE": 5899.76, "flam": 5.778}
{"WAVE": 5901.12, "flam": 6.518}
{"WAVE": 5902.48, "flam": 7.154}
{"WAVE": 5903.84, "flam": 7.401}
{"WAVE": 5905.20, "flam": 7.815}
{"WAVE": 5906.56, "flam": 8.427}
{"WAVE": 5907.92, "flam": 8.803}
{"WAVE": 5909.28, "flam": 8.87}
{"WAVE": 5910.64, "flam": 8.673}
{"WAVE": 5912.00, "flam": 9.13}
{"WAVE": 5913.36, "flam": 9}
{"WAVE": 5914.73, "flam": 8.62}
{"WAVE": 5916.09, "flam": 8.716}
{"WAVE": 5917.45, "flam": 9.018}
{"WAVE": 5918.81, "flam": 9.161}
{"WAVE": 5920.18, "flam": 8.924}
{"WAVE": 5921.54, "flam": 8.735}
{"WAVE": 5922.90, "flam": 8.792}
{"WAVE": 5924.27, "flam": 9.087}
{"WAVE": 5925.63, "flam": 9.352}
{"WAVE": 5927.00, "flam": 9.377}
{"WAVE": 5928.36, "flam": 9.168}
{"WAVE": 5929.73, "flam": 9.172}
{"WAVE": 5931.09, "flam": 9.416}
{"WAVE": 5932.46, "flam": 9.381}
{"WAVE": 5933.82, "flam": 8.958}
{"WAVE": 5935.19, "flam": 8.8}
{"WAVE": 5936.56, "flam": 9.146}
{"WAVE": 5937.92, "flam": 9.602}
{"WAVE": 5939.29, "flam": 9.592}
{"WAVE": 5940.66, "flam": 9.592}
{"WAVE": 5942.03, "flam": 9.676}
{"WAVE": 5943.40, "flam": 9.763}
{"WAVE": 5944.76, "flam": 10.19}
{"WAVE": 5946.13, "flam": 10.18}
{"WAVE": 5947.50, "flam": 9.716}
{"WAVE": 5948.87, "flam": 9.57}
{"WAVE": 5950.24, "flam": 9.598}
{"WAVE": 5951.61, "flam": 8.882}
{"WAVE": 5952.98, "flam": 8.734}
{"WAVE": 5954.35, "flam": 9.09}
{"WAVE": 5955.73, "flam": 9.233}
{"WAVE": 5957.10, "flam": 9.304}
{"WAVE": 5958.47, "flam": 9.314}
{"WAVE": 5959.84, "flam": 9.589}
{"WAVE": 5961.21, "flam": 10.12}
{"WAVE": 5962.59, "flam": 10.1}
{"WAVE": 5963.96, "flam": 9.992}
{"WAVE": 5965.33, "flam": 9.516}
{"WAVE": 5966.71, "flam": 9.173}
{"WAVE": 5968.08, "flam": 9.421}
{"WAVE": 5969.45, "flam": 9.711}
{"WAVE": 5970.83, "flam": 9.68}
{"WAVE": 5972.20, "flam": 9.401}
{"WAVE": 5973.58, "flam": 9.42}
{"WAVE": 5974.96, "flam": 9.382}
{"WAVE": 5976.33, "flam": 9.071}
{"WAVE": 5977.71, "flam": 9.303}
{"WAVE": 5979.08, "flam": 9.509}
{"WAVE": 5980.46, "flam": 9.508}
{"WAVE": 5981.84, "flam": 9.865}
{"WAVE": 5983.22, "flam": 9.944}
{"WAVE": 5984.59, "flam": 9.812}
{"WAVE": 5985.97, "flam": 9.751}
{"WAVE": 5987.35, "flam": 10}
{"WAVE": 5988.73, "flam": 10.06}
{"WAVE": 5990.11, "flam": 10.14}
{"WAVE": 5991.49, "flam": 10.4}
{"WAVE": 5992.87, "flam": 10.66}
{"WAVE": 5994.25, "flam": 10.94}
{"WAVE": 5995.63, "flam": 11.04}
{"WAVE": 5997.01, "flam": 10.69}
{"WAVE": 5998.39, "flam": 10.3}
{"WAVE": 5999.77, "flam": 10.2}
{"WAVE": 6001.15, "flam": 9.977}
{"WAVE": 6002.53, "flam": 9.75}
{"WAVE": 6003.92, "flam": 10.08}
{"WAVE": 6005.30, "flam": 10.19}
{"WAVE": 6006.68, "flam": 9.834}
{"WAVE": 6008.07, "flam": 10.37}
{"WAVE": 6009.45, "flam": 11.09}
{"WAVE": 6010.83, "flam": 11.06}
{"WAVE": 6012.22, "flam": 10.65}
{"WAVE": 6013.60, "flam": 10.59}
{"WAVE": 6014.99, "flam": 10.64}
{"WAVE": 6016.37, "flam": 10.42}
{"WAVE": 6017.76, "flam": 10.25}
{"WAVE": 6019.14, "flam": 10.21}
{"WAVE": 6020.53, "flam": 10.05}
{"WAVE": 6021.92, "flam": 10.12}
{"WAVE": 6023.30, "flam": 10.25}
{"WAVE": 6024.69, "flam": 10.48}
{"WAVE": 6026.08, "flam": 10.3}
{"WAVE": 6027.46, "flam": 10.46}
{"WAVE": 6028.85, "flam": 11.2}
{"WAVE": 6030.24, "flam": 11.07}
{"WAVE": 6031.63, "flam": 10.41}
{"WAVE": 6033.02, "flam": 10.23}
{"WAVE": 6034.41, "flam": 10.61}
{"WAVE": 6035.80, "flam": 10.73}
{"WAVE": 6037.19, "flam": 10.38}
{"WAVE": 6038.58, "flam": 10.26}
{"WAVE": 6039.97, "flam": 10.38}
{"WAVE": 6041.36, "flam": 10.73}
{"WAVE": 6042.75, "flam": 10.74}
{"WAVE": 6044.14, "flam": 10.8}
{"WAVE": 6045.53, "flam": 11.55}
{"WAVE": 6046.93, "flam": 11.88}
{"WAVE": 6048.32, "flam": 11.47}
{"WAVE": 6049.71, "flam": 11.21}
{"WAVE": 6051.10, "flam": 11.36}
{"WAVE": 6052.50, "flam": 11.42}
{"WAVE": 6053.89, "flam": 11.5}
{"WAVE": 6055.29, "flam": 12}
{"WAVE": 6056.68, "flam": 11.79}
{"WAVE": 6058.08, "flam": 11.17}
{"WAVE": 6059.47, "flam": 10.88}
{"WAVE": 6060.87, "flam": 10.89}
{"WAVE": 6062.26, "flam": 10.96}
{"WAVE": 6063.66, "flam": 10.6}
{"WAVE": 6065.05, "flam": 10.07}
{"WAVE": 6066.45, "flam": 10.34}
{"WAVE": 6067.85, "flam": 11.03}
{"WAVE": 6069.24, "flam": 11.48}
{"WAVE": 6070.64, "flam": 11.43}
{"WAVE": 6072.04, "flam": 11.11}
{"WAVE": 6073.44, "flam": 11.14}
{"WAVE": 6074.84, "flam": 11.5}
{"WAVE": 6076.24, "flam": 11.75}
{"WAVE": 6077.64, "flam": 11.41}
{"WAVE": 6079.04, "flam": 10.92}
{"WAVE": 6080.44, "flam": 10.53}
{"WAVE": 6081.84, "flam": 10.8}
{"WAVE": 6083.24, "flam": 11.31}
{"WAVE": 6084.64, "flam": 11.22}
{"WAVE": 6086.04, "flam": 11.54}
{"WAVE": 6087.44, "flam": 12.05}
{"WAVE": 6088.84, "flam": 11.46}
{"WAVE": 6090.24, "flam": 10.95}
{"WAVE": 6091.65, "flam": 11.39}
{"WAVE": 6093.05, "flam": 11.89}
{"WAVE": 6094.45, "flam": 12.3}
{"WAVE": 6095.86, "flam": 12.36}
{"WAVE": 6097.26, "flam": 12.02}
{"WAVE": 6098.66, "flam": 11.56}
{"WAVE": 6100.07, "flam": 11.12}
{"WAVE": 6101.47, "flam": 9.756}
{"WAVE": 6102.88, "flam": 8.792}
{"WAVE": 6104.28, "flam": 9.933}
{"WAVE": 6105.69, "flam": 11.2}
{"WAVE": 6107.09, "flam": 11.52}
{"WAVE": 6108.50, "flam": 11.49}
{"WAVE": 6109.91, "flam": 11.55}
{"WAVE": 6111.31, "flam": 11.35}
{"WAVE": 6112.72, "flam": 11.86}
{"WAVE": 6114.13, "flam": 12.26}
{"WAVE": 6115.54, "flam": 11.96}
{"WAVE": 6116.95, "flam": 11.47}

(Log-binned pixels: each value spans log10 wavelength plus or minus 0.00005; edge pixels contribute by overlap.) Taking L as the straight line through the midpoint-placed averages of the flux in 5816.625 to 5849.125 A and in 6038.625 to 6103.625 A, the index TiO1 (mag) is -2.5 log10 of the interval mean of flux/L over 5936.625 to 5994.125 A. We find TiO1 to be 0.138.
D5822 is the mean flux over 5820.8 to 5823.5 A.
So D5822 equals 10.7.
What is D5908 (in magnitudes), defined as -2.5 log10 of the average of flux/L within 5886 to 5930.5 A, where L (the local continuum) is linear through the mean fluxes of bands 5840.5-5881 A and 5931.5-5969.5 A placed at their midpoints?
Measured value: 0.28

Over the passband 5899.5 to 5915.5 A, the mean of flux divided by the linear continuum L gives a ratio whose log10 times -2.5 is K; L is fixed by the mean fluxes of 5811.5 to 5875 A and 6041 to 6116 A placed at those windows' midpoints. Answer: 0.28 mag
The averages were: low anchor 10.1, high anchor 11.2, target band 8.08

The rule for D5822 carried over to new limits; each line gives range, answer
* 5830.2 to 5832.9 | 11.1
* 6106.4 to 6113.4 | 11.5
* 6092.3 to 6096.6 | 12.2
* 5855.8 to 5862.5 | 8.92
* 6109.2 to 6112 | 11.5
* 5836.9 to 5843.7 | 10.6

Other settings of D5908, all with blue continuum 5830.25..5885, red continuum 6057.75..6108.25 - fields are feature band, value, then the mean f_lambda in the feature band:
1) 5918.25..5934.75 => 0.11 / 9.12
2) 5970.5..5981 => 0.11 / 9.4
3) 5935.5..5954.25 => 0.07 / 9.53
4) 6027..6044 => 0.02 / 10.6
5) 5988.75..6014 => 0.01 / 10.4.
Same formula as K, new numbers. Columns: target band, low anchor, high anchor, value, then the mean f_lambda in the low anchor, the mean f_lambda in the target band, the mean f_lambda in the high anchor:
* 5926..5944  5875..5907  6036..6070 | -0.22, 6.33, 9.35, 11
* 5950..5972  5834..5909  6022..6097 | 0.02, 8.3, 9.46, 11.1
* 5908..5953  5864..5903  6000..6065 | -0.13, 7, 9.23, 10.7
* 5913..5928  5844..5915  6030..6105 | -0.04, 8.01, 8.98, 11.1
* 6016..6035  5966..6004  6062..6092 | 0.00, 9.9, 10.4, 11.1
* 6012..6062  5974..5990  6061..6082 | -0.03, 9.67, 10.8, 11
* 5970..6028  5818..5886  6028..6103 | 0.06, 9.76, 10.1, 11.1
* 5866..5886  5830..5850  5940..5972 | 0.21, 10.6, 8.53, 9.57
